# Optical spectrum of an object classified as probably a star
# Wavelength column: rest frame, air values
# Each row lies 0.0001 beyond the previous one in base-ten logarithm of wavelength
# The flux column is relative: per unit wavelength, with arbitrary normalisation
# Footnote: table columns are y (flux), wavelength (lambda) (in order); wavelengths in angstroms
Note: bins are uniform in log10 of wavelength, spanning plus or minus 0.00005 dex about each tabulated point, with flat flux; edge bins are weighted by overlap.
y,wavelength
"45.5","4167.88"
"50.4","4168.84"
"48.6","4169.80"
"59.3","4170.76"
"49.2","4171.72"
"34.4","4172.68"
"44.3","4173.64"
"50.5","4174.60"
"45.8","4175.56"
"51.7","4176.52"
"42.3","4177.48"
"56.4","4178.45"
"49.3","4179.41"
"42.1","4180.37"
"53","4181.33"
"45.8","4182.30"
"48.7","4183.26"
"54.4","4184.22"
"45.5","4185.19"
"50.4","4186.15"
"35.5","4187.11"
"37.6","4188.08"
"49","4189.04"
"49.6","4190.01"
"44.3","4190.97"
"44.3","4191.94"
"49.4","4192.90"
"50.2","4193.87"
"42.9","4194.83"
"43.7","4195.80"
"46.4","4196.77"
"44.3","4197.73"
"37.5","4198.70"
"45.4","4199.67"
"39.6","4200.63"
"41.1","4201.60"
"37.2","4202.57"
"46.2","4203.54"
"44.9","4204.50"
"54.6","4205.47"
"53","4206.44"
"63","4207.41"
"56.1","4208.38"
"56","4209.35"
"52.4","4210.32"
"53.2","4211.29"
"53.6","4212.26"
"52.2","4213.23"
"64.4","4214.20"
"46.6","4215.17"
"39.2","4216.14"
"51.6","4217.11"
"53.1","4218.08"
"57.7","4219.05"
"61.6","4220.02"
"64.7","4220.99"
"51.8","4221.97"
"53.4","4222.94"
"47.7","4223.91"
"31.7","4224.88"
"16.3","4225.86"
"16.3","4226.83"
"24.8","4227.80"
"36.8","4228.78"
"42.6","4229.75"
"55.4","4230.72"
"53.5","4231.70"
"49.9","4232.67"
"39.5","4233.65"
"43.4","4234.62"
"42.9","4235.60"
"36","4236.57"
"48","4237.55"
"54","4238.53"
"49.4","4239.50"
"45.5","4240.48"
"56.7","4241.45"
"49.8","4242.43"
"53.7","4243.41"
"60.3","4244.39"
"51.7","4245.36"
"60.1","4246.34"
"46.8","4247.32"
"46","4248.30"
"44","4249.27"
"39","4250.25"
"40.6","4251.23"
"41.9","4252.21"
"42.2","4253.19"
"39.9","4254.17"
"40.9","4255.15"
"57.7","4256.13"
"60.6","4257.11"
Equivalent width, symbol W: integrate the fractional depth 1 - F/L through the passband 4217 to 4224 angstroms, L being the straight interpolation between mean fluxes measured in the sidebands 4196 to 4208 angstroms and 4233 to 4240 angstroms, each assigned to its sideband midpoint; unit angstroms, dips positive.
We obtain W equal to -1.6 angstroms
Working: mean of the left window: 46.1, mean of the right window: 44.8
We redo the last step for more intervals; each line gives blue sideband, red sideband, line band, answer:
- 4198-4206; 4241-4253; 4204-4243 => -1.8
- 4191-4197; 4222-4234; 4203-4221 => -4.7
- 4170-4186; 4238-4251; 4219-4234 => 1.9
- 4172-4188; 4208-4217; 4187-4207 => 2.0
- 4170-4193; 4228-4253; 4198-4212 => -0.4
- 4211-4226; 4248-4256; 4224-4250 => 0.8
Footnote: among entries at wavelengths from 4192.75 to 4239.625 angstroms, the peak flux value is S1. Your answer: 64.7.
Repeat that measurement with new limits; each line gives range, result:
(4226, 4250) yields 60.3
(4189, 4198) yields 50.2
